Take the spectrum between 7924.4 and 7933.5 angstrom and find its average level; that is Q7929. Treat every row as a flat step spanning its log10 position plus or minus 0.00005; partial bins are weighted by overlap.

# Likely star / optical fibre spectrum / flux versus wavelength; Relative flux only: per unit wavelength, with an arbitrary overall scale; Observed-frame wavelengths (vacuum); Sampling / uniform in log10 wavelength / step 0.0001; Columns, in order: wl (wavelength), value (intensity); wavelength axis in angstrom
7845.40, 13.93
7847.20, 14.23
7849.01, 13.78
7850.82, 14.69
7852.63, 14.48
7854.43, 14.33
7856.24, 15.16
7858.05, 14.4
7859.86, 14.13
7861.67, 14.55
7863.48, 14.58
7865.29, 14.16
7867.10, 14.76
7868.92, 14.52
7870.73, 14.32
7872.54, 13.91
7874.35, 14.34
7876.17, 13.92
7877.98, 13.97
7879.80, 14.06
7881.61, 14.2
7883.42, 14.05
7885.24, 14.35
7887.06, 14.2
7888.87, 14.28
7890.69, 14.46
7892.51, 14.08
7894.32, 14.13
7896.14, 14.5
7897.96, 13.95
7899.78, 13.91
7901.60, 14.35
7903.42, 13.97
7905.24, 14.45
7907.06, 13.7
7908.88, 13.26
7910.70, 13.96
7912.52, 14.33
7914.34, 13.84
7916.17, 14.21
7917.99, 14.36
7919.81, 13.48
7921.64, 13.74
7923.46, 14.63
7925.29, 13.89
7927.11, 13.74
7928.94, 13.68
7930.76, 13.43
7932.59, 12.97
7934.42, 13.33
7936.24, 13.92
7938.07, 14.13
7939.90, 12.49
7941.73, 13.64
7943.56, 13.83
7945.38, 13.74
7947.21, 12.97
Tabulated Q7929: 13.5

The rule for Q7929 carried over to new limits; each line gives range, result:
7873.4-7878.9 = 14.1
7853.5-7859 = 14.6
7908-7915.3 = 13.8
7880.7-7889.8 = 14.2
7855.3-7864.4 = 14.6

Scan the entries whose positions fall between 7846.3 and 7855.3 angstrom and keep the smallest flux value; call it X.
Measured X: 13.78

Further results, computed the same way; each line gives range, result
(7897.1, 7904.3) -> 13.91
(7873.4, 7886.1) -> 13.92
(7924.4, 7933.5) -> 12.97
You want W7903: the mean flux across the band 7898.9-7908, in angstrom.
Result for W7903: 14.1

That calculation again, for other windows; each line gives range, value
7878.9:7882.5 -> 14.1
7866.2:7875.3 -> 14.4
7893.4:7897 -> 14.3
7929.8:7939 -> 13.6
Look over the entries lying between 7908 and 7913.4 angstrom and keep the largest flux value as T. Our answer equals 14.33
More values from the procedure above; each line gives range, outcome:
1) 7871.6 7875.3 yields 14.34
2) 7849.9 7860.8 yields 15.16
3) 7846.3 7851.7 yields 14.69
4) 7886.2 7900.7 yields 14.5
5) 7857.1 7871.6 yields 14.76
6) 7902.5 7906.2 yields 14.45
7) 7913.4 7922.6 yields 14.36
